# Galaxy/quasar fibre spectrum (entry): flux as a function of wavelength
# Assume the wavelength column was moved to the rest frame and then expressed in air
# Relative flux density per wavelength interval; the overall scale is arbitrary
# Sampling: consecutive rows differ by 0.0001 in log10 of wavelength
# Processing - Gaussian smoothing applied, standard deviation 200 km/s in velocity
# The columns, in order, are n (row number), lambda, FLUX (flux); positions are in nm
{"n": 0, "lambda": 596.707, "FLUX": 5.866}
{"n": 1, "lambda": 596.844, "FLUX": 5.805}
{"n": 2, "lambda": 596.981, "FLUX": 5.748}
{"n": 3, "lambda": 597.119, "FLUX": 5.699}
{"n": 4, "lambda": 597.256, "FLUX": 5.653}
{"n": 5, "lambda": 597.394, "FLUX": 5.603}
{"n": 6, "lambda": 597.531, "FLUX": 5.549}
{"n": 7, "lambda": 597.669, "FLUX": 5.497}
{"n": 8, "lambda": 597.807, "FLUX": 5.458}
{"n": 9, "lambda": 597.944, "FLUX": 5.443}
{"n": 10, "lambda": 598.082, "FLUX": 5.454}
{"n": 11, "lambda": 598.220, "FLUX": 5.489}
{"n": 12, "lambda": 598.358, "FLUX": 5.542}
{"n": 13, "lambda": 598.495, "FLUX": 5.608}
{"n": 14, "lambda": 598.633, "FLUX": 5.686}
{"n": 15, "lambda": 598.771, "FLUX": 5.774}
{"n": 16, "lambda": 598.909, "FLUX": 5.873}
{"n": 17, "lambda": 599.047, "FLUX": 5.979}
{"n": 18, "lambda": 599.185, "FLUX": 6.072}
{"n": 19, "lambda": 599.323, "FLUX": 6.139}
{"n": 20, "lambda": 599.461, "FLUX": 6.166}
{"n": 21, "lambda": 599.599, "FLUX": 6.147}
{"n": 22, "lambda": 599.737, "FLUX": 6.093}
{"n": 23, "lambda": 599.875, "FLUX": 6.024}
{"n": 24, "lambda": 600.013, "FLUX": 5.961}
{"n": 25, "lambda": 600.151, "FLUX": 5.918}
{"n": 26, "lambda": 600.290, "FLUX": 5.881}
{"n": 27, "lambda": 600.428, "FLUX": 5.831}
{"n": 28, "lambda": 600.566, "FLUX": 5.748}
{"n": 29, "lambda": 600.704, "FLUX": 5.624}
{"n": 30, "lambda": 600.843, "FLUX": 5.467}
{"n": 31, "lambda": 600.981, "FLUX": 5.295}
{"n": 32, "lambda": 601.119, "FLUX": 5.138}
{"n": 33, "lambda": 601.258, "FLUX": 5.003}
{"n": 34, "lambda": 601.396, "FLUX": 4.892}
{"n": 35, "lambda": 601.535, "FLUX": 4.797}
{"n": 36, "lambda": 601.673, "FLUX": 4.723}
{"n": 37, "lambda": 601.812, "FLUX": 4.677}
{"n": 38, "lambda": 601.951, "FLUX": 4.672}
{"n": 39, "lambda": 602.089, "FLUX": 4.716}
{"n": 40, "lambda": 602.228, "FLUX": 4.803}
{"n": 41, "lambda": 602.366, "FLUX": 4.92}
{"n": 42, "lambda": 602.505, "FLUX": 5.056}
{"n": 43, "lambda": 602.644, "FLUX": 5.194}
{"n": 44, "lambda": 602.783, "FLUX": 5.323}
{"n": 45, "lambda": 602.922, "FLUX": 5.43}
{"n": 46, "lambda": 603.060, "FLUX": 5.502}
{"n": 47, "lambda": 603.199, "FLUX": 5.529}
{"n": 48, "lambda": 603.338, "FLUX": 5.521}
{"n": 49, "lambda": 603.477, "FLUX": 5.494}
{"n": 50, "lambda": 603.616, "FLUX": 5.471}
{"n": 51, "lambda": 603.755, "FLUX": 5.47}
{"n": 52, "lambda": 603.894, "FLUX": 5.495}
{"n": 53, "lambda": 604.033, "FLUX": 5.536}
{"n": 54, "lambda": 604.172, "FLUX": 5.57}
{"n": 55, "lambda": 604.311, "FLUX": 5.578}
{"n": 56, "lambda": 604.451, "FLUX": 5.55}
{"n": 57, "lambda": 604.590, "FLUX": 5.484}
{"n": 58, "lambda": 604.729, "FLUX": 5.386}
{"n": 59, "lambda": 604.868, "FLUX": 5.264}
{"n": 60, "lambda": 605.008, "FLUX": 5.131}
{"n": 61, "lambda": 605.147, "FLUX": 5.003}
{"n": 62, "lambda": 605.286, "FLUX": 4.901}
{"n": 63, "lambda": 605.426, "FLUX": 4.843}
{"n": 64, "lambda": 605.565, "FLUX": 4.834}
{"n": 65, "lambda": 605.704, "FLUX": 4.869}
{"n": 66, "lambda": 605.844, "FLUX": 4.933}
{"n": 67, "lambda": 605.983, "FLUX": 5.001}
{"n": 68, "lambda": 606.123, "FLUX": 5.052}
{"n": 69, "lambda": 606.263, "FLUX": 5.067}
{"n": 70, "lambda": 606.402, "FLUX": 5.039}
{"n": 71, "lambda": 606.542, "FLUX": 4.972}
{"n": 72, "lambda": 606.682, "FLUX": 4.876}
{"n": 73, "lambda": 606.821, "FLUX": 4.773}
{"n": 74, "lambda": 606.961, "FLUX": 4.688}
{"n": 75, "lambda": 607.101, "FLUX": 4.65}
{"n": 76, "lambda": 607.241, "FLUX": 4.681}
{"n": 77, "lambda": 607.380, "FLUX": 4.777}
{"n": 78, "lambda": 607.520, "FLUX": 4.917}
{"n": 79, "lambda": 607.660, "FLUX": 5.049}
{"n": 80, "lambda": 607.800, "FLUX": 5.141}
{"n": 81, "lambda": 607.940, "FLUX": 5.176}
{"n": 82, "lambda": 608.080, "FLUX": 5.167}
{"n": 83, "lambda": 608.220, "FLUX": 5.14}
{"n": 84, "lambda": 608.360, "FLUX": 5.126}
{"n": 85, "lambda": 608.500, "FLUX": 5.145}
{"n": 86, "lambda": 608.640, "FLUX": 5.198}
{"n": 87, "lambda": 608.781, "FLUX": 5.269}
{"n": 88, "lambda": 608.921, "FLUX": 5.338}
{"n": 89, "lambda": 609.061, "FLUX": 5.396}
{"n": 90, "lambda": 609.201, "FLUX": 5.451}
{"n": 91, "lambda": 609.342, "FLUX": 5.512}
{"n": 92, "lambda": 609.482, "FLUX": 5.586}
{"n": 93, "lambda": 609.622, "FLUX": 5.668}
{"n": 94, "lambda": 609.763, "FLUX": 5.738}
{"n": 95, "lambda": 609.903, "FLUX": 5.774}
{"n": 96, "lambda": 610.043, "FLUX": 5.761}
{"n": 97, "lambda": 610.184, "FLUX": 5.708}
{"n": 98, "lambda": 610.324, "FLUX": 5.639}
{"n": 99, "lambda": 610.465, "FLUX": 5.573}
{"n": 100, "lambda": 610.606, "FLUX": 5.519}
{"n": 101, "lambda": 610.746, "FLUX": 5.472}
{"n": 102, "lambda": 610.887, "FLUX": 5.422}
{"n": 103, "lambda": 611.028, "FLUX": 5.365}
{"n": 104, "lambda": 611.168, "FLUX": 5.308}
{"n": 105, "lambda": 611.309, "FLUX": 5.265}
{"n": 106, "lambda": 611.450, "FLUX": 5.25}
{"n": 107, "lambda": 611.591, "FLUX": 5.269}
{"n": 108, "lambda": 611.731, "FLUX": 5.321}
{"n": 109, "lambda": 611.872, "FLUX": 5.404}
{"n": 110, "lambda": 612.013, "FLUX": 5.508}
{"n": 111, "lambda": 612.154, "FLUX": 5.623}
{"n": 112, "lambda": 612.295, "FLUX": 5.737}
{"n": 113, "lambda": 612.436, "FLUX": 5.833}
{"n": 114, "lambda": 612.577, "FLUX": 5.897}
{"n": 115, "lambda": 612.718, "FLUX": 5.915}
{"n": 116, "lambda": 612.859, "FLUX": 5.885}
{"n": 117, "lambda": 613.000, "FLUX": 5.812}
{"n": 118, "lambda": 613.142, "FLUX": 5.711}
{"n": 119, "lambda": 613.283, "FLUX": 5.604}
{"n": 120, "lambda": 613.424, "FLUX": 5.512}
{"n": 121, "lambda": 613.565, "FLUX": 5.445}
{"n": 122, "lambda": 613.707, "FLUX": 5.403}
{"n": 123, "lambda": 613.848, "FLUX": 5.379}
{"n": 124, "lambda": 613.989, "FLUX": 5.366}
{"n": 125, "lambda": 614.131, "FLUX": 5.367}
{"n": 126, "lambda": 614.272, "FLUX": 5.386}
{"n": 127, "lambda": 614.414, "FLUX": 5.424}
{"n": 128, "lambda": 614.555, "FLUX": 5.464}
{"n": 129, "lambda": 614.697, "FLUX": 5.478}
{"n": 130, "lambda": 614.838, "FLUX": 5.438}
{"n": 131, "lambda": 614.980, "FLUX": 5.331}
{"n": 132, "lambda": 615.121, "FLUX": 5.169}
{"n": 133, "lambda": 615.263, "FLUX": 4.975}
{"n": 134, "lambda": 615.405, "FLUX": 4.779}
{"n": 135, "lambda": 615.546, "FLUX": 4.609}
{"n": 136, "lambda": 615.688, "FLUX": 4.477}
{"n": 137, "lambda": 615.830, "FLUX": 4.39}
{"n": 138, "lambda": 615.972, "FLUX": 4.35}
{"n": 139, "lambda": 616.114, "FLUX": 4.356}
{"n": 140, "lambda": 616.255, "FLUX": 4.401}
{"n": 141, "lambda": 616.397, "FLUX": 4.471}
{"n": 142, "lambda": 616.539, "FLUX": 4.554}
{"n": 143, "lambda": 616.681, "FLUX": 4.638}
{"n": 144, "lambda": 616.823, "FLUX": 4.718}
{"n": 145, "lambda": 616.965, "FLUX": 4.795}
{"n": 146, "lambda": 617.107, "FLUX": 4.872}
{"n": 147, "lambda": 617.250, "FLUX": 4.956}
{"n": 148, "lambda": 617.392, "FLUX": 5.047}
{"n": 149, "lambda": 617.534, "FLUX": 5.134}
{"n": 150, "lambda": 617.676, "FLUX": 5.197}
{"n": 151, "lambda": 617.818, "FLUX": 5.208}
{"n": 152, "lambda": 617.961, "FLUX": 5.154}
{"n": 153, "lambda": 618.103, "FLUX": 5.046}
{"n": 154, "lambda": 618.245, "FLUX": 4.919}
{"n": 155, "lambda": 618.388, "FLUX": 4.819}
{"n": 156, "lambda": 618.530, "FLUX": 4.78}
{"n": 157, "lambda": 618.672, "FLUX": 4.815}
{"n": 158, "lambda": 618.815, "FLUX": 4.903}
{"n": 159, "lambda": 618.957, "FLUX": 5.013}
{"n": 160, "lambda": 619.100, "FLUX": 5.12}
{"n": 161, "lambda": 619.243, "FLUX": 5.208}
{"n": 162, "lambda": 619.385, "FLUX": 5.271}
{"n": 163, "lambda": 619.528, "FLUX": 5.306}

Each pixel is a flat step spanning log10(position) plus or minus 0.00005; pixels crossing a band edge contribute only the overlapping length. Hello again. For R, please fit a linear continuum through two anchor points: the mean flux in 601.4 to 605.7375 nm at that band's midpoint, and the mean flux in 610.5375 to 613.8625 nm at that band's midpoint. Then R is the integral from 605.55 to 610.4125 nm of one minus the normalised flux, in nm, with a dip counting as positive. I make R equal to 0.17 nm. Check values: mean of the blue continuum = 5.18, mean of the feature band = 5.18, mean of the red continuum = 5.54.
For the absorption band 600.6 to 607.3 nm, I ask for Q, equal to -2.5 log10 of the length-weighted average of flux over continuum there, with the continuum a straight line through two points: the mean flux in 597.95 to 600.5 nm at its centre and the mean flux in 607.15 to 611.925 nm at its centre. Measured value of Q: 0.10 mag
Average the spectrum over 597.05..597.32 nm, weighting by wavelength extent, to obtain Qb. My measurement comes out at 5.68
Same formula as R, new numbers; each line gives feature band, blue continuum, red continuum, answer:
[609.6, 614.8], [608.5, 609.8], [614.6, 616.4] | -0.42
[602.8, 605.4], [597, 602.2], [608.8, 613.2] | 0.07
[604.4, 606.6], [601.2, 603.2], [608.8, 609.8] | 0.06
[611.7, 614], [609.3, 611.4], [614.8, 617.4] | -0.19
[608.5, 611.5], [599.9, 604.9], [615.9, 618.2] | -0.25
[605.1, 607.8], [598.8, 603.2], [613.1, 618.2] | 0.21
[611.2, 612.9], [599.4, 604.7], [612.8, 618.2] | -0.13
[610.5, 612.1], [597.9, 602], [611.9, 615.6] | 0.03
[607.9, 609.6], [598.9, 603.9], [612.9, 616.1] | 0.00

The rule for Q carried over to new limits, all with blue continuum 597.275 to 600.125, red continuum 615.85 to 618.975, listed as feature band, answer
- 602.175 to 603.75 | 0.050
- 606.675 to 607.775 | 0.113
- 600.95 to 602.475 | 0.156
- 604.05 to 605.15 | 0.015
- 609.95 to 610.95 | -0.084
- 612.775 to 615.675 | -0.080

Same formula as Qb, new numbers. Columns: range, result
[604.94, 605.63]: 4.95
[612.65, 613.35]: 5.78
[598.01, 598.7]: 5.55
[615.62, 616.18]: 4.39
